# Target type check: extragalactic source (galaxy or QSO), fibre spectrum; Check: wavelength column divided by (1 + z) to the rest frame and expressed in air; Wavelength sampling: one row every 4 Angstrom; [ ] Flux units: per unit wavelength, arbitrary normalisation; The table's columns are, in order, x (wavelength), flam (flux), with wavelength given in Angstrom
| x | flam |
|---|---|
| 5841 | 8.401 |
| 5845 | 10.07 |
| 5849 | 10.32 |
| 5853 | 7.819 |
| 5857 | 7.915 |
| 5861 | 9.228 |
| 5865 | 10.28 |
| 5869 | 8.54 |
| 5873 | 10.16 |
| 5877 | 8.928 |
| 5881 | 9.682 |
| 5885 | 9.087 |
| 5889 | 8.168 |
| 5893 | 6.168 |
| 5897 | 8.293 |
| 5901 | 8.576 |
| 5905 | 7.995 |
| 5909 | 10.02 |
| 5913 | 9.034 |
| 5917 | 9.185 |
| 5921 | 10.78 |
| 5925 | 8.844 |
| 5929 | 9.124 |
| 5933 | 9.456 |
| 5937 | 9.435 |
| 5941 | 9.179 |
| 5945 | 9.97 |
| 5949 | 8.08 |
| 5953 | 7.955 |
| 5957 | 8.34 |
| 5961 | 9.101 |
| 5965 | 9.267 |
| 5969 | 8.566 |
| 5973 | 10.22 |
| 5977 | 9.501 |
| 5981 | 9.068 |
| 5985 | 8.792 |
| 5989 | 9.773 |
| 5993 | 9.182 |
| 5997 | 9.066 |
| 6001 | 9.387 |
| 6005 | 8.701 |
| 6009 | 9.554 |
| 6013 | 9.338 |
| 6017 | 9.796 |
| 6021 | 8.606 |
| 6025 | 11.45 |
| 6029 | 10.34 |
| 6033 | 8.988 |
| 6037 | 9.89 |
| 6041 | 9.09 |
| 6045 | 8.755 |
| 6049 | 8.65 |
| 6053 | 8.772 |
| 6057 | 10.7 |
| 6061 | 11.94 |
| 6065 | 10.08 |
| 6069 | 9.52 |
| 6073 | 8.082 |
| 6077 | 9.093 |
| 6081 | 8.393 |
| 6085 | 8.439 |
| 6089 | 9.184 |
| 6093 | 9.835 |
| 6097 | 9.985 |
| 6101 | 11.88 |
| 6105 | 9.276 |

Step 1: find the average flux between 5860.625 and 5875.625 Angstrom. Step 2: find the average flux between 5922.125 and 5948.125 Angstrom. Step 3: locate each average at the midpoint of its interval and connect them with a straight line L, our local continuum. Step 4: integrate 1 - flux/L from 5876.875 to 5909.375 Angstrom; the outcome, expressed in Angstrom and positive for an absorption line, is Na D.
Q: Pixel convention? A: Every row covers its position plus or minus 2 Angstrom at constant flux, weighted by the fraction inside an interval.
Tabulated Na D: 3.51 Angstrom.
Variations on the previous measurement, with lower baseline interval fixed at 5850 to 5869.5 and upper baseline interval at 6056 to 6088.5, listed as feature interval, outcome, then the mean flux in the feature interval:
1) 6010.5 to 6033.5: -1.2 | 9.8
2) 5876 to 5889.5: -0.2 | 9.06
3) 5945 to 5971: 1.4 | 8.66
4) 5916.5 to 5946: -1.4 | 9.5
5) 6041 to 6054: 0.9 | 8.78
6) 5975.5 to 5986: 0.1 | 9.13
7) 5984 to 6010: 0.1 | 9.21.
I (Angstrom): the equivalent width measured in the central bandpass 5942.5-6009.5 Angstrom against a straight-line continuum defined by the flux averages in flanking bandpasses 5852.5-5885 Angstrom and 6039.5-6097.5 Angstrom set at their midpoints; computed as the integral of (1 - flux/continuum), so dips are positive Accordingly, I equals 1.2 Angstrom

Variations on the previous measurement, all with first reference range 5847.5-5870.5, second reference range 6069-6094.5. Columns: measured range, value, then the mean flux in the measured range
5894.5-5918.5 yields 0.5 Angstrom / 8.79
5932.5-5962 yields 0.1 Angstrom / 8.91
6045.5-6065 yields -2.3 Angstrom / 9.93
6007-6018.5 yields -0.8 Angstrom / 9.55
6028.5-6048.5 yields -0.9 Angstrom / 9.29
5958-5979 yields -0.8 Angstrom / 9.28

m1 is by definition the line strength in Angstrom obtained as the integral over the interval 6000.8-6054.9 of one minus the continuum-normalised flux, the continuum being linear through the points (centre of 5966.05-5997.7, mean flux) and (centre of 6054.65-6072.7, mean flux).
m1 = 2.5 Angstrom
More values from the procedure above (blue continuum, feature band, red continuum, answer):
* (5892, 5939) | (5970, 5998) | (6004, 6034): 0.2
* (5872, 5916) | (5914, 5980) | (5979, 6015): -1.6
